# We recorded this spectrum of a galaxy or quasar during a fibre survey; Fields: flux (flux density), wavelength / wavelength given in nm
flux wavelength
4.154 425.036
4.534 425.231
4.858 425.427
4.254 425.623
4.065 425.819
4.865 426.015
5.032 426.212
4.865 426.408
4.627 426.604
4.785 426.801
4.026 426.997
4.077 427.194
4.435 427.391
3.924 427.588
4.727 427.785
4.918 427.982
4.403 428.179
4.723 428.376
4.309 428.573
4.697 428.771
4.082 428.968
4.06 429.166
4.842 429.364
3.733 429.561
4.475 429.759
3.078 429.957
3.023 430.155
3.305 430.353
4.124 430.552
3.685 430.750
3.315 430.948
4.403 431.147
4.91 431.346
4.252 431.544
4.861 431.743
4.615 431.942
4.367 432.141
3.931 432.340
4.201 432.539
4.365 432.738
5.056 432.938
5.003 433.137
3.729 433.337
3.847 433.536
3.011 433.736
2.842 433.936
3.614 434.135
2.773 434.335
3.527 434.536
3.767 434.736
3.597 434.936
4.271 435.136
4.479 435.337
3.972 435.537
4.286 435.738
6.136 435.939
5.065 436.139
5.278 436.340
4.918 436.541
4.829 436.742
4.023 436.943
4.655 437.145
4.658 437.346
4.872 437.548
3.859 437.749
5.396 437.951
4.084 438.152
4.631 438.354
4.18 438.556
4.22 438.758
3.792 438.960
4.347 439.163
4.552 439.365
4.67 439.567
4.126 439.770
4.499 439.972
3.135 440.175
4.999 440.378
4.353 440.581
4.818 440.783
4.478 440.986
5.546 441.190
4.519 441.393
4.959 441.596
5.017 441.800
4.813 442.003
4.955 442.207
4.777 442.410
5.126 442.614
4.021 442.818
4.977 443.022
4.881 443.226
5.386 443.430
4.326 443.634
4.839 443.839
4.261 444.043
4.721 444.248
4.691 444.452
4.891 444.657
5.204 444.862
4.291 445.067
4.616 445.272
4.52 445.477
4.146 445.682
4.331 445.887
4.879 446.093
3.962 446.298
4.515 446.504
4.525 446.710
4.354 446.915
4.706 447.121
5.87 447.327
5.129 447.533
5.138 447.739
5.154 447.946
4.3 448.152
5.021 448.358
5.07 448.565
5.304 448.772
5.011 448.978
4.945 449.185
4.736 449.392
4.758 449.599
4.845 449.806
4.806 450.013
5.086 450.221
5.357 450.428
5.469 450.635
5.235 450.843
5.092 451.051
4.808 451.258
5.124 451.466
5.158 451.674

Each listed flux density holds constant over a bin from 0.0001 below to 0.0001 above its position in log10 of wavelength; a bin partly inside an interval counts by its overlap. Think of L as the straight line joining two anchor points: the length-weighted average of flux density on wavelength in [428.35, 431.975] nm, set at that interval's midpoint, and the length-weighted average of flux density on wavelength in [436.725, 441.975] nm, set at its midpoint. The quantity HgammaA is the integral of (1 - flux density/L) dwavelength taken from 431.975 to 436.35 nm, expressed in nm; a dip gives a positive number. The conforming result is 0.162 nm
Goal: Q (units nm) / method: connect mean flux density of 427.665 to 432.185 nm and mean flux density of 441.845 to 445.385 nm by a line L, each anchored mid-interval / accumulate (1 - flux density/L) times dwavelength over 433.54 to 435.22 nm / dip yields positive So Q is 0.363 nm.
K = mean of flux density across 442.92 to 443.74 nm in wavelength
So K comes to 4.89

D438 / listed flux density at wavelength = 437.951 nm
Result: 5.396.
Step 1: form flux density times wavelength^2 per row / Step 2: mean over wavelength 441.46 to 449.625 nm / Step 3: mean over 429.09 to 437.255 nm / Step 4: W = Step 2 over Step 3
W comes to 1.22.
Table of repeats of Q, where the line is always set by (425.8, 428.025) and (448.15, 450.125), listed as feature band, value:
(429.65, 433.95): 0.54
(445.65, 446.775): 0.11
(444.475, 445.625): 0.04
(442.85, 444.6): 0.03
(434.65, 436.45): 0.05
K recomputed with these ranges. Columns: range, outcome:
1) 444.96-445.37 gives 4.46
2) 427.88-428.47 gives 4.68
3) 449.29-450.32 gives 4.84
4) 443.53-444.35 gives 4.54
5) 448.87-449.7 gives 4.87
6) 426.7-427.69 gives 4.25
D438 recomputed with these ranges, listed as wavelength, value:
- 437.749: 3.859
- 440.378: 4.999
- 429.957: 3.078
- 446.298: 3.962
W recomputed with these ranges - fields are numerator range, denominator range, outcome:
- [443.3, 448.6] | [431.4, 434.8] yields 1.25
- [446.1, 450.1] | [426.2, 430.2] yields 1.23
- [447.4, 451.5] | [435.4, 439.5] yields 1.16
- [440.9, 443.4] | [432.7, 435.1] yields 1.34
